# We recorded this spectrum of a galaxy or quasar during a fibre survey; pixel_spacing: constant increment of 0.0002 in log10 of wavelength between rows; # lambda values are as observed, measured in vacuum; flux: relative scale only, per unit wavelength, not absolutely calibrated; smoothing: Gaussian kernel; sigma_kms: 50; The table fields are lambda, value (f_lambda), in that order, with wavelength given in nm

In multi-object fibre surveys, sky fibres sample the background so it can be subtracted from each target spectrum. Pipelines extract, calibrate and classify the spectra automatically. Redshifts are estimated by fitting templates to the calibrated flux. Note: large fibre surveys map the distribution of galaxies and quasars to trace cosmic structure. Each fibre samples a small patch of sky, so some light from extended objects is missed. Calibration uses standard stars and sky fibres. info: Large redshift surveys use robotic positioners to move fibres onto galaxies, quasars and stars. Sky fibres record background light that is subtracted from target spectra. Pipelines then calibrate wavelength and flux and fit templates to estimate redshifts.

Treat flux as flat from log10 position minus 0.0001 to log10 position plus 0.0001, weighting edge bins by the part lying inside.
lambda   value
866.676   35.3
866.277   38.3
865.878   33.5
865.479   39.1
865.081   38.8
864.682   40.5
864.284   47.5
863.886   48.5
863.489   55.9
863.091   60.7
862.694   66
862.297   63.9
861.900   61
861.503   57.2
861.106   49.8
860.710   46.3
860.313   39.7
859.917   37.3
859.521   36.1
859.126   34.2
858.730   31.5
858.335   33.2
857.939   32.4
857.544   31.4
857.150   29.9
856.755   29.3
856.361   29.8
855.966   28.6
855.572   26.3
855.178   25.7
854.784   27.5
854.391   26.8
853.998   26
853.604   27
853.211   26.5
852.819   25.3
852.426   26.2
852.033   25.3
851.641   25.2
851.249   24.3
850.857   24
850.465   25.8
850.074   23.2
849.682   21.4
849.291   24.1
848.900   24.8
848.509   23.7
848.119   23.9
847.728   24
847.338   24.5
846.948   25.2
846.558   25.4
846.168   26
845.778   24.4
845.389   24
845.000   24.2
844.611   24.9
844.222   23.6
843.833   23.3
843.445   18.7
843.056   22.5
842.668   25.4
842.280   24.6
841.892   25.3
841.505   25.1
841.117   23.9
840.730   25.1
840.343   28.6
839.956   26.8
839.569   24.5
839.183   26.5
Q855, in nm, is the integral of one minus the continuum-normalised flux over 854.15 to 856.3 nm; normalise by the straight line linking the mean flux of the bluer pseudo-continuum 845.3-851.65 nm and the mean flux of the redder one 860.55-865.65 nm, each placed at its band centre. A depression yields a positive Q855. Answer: 0.58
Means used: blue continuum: 24.3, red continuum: 52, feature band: 27.1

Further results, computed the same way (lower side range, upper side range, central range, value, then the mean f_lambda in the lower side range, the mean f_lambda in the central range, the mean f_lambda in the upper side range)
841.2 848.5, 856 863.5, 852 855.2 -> 0.80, 24.2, 26.3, 42.8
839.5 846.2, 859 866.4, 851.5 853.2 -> 0.47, 24.5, 25.6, 47.3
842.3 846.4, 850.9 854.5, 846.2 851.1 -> 0.11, 23.8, 24.2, 25.7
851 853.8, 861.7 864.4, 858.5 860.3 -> 0.45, 25.7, 35.3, 58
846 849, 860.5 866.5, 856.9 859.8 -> 0.62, 24.7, 32.7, 49.7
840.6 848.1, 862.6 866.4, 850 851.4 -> 0.30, 24.2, 24.4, 46.5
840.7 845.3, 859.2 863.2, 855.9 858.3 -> 0.77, 23.8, 30.5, 51.1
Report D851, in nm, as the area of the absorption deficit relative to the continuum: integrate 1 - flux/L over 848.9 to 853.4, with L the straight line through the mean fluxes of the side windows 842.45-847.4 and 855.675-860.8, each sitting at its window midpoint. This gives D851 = 0.59 nm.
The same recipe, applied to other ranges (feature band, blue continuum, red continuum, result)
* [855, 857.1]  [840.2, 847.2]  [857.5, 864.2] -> 0.64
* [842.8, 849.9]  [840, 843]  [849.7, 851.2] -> 0.22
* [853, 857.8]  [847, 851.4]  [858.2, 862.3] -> 0.98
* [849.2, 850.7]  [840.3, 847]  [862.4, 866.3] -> 0.37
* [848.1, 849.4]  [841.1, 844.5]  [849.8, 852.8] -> 0.01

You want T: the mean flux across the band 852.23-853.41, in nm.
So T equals 26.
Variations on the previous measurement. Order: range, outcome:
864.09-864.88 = 44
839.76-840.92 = 26.8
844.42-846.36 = 24.7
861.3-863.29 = 61.7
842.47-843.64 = 22.2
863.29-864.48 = 50.7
